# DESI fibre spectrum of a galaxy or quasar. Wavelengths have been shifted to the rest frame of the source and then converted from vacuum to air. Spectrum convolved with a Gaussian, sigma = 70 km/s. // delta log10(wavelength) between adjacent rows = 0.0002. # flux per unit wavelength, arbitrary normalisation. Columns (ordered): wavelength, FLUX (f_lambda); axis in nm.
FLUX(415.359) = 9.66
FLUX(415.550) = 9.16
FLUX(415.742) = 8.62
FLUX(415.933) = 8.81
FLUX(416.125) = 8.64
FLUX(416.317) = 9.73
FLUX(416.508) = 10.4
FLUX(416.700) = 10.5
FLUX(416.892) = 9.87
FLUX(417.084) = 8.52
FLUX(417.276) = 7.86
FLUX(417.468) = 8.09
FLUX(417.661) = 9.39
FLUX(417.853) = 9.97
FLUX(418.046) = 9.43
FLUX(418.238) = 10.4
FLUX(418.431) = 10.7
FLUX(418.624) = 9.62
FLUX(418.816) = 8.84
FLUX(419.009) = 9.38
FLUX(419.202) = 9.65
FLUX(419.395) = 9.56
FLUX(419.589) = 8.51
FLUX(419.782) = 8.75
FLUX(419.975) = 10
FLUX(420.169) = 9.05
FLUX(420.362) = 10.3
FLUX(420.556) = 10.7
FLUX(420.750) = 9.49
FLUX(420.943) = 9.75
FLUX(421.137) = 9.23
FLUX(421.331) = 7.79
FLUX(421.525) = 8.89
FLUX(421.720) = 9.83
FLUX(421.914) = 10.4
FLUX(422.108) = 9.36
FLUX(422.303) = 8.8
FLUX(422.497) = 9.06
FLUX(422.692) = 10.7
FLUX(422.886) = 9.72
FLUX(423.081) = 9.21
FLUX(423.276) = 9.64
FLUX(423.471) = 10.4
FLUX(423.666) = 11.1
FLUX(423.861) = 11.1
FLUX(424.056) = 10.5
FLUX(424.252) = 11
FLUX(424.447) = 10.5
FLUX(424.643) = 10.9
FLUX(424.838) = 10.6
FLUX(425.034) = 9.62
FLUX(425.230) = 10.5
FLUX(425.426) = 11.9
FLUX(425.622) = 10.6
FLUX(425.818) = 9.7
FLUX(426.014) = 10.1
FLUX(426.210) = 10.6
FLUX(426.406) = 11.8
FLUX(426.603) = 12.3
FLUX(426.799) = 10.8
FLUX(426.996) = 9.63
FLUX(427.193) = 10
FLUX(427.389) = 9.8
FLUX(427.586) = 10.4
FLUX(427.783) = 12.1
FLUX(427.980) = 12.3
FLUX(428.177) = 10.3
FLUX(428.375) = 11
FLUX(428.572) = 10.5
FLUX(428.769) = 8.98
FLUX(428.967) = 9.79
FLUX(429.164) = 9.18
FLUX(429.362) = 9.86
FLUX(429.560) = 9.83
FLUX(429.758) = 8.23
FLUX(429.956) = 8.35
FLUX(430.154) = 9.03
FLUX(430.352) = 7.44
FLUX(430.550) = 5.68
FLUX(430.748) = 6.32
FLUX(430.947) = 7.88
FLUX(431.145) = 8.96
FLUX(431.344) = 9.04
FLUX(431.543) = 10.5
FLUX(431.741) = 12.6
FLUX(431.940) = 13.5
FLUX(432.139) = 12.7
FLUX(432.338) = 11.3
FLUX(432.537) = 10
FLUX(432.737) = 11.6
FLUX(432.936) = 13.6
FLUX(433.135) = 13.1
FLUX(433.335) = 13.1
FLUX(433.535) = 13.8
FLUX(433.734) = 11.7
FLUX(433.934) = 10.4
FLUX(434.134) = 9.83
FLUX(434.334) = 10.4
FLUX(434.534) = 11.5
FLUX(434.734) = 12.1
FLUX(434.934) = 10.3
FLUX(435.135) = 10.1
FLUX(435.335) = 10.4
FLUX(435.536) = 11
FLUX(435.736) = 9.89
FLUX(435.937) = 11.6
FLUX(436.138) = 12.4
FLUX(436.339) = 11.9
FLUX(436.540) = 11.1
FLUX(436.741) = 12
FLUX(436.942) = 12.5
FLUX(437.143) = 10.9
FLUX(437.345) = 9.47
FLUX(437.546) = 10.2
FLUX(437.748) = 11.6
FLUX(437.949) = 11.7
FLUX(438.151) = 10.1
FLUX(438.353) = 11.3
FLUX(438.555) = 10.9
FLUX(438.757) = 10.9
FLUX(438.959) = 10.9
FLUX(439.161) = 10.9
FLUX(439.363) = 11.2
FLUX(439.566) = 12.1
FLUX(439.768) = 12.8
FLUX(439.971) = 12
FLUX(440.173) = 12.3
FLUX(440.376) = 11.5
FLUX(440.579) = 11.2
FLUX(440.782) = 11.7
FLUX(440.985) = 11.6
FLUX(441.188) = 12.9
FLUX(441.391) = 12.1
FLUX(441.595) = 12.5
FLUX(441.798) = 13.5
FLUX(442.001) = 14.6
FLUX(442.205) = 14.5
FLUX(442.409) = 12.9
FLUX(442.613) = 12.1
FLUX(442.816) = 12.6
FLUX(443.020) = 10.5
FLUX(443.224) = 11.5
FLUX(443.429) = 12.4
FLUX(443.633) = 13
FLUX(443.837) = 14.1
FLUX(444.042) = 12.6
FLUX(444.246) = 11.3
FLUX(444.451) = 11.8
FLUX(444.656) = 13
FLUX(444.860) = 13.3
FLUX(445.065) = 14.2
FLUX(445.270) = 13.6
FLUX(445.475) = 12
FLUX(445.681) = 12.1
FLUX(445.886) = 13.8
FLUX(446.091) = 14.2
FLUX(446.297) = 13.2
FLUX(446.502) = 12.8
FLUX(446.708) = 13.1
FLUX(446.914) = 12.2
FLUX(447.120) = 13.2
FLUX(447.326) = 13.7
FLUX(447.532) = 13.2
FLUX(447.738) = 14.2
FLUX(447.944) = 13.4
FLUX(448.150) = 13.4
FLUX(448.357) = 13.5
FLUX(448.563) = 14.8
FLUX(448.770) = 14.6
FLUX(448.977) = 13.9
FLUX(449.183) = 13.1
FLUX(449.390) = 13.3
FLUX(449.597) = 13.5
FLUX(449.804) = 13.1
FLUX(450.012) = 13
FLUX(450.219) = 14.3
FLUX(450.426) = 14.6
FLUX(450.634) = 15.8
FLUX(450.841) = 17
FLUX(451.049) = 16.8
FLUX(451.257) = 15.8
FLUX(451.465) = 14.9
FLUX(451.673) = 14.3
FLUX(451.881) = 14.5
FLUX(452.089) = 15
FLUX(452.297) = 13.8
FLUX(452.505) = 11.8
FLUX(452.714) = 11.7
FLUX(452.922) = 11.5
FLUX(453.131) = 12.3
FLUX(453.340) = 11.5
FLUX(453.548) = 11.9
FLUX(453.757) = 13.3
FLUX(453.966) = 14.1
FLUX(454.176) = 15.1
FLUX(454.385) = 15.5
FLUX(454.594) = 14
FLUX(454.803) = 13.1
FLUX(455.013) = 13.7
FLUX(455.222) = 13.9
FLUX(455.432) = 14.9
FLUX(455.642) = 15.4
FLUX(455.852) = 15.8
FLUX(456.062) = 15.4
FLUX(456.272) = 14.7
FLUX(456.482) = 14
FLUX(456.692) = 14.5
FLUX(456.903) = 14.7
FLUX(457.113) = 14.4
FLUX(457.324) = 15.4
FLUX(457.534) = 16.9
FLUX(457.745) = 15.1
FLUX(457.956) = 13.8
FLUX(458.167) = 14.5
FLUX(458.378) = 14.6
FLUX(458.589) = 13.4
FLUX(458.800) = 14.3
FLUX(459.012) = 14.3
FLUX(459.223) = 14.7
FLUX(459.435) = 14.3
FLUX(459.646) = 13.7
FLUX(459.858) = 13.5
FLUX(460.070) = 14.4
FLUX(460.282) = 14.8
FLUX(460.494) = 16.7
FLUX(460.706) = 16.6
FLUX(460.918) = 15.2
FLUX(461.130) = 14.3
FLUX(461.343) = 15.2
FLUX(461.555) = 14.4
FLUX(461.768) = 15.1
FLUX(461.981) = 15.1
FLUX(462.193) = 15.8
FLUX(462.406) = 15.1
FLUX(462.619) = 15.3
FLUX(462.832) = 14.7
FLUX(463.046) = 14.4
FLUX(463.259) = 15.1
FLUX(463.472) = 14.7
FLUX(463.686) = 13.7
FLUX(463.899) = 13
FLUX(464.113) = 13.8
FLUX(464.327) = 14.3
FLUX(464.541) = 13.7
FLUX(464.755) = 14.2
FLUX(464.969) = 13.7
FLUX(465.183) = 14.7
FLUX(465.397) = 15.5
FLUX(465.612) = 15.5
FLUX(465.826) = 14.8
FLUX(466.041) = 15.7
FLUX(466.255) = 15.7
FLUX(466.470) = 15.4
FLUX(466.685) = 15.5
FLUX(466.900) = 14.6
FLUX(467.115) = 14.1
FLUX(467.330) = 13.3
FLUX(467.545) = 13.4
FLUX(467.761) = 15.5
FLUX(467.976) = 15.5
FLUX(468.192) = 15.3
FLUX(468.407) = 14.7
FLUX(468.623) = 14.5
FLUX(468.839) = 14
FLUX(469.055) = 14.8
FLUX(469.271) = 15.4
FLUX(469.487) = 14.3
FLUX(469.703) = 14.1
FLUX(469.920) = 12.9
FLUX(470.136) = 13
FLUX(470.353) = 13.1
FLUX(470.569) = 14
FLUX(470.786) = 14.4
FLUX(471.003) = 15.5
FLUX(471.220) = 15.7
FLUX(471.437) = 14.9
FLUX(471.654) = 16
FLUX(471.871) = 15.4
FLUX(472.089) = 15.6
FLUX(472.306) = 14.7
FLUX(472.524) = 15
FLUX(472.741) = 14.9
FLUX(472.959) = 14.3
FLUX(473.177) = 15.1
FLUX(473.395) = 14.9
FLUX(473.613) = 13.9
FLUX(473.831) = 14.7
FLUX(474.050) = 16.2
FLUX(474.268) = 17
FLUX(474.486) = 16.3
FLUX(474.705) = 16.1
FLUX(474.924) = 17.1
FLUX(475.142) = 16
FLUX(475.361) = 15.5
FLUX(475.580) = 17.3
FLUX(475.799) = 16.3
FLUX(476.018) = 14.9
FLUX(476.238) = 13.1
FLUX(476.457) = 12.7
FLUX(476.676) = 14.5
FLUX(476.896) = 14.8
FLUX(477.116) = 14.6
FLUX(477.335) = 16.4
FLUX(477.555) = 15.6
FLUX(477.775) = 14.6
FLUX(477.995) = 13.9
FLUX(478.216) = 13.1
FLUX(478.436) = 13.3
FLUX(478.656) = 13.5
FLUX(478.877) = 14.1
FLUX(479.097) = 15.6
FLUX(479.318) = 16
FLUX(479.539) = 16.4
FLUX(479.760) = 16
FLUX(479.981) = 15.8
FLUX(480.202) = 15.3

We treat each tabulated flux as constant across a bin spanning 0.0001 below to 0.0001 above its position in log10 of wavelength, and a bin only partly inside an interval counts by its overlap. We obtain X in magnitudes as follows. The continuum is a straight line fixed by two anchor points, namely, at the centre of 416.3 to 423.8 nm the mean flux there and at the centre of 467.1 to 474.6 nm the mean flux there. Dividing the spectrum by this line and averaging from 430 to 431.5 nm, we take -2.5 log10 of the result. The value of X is 0.327 mag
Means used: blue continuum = 9.56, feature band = 7.89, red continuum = 14.8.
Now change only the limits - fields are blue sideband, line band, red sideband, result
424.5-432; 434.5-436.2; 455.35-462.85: 0.01 mag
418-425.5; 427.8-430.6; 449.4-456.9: 0.15 mag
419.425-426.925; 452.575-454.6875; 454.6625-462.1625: 0.08 mag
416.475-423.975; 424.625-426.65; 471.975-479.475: -0.06 mag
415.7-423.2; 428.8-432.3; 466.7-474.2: 0.13 mag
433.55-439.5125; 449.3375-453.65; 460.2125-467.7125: -0.06 mag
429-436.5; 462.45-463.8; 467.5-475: -0.05 mag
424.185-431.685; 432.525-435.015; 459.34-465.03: -0.10 mag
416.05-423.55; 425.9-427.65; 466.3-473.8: -0.04 mag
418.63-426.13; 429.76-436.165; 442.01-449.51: 0.08 mag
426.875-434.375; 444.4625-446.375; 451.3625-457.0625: -0.05 mag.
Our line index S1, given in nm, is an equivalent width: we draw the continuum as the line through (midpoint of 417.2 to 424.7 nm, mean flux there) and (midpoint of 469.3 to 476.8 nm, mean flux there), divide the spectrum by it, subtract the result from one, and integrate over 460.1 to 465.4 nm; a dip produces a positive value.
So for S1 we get -0.31 nm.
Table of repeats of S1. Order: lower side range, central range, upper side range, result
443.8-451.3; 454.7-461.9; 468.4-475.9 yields -0.22 nm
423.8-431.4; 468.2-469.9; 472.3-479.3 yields -0.02 nm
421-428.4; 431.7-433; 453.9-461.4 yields -0.09 nm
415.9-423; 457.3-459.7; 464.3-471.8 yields -0.17 nm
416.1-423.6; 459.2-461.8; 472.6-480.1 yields -0.25 nm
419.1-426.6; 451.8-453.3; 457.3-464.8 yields 0.08 nm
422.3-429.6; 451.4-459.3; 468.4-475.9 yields -0.43 nm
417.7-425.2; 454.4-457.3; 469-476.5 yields -0.27 nm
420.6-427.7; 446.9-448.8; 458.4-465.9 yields -0.10 nm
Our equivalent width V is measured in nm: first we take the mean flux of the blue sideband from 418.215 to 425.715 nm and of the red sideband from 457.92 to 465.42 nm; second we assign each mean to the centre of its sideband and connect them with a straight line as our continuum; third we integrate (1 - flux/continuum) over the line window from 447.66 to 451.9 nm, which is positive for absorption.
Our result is -0.39 nm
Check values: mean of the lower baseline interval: 9.89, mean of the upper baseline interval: 14.6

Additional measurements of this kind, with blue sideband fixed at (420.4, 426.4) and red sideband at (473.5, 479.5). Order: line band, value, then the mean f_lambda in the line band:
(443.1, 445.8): -0.135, 12.7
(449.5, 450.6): -0.108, 13.8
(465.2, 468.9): -0.180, 14.9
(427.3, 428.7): -0.048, 10.9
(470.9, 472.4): -0.079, 15.4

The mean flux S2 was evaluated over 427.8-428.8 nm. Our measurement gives 10.8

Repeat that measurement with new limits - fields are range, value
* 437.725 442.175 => 11.9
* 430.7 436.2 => 11.1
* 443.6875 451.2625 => 13.6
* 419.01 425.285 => 9.82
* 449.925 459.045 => 14.3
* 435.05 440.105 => 11.2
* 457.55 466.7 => 14.7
